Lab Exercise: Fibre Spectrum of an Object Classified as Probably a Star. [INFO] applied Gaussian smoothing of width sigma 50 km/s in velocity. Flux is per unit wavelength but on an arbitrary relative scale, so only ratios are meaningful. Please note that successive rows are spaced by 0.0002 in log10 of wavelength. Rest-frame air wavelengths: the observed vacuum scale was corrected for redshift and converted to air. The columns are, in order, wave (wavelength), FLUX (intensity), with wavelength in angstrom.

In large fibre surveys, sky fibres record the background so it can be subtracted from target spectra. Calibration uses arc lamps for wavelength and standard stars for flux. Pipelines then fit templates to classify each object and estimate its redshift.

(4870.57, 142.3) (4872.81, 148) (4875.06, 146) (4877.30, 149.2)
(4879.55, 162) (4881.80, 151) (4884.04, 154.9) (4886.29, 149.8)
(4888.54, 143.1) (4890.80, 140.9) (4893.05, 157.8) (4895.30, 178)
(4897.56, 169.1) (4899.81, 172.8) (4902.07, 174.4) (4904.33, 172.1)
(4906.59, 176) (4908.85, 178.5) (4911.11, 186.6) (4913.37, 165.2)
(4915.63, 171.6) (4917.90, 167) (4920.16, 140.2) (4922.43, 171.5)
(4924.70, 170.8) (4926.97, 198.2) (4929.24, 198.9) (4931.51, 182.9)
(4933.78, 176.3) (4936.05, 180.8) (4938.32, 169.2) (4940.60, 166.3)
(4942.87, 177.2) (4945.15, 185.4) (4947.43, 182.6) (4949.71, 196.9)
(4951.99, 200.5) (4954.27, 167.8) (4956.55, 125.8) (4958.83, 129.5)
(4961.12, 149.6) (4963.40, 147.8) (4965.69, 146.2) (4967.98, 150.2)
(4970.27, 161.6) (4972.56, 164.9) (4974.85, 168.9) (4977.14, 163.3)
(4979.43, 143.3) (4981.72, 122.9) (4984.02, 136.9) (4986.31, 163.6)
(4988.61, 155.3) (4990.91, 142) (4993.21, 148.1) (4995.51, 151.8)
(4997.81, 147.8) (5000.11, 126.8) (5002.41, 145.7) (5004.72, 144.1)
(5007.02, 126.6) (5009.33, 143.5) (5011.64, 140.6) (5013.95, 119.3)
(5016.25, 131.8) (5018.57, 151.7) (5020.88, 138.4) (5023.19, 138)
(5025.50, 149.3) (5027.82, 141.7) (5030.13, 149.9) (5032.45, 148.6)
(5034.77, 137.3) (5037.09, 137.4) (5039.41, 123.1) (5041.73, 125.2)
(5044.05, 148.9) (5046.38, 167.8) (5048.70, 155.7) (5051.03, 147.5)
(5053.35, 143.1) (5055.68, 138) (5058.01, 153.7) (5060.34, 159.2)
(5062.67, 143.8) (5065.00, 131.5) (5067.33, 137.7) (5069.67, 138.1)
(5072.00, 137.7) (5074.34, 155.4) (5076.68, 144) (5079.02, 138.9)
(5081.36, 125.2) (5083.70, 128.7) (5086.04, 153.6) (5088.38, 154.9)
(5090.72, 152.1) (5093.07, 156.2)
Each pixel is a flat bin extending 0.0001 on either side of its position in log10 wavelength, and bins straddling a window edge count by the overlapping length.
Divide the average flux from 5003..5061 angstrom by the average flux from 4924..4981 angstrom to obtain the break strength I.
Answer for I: 0.85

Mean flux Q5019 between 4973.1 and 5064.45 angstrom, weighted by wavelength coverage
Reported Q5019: 144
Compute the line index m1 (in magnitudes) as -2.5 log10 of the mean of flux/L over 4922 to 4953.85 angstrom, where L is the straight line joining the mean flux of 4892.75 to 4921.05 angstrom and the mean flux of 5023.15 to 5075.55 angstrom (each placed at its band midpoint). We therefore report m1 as -0.11 mag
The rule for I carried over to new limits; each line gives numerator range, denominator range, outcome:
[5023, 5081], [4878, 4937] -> 0.85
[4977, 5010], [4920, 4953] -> 0.79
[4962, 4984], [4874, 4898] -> 0.98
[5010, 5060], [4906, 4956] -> 0.80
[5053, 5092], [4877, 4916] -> 0.87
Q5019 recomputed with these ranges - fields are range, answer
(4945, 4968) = 162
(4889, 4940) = 172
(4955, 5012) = 146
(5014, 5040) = 140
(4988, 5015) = 141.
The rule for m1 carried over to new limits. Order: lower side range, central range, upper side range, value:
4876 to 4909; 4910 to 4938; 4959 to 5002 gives -0.12 mag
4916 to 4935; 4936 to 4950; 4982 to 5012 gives -0.07 mag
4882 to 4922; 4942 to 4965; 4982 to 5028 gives -0.09 mag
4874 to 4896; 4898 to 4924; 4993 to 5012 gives -0.14 mag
